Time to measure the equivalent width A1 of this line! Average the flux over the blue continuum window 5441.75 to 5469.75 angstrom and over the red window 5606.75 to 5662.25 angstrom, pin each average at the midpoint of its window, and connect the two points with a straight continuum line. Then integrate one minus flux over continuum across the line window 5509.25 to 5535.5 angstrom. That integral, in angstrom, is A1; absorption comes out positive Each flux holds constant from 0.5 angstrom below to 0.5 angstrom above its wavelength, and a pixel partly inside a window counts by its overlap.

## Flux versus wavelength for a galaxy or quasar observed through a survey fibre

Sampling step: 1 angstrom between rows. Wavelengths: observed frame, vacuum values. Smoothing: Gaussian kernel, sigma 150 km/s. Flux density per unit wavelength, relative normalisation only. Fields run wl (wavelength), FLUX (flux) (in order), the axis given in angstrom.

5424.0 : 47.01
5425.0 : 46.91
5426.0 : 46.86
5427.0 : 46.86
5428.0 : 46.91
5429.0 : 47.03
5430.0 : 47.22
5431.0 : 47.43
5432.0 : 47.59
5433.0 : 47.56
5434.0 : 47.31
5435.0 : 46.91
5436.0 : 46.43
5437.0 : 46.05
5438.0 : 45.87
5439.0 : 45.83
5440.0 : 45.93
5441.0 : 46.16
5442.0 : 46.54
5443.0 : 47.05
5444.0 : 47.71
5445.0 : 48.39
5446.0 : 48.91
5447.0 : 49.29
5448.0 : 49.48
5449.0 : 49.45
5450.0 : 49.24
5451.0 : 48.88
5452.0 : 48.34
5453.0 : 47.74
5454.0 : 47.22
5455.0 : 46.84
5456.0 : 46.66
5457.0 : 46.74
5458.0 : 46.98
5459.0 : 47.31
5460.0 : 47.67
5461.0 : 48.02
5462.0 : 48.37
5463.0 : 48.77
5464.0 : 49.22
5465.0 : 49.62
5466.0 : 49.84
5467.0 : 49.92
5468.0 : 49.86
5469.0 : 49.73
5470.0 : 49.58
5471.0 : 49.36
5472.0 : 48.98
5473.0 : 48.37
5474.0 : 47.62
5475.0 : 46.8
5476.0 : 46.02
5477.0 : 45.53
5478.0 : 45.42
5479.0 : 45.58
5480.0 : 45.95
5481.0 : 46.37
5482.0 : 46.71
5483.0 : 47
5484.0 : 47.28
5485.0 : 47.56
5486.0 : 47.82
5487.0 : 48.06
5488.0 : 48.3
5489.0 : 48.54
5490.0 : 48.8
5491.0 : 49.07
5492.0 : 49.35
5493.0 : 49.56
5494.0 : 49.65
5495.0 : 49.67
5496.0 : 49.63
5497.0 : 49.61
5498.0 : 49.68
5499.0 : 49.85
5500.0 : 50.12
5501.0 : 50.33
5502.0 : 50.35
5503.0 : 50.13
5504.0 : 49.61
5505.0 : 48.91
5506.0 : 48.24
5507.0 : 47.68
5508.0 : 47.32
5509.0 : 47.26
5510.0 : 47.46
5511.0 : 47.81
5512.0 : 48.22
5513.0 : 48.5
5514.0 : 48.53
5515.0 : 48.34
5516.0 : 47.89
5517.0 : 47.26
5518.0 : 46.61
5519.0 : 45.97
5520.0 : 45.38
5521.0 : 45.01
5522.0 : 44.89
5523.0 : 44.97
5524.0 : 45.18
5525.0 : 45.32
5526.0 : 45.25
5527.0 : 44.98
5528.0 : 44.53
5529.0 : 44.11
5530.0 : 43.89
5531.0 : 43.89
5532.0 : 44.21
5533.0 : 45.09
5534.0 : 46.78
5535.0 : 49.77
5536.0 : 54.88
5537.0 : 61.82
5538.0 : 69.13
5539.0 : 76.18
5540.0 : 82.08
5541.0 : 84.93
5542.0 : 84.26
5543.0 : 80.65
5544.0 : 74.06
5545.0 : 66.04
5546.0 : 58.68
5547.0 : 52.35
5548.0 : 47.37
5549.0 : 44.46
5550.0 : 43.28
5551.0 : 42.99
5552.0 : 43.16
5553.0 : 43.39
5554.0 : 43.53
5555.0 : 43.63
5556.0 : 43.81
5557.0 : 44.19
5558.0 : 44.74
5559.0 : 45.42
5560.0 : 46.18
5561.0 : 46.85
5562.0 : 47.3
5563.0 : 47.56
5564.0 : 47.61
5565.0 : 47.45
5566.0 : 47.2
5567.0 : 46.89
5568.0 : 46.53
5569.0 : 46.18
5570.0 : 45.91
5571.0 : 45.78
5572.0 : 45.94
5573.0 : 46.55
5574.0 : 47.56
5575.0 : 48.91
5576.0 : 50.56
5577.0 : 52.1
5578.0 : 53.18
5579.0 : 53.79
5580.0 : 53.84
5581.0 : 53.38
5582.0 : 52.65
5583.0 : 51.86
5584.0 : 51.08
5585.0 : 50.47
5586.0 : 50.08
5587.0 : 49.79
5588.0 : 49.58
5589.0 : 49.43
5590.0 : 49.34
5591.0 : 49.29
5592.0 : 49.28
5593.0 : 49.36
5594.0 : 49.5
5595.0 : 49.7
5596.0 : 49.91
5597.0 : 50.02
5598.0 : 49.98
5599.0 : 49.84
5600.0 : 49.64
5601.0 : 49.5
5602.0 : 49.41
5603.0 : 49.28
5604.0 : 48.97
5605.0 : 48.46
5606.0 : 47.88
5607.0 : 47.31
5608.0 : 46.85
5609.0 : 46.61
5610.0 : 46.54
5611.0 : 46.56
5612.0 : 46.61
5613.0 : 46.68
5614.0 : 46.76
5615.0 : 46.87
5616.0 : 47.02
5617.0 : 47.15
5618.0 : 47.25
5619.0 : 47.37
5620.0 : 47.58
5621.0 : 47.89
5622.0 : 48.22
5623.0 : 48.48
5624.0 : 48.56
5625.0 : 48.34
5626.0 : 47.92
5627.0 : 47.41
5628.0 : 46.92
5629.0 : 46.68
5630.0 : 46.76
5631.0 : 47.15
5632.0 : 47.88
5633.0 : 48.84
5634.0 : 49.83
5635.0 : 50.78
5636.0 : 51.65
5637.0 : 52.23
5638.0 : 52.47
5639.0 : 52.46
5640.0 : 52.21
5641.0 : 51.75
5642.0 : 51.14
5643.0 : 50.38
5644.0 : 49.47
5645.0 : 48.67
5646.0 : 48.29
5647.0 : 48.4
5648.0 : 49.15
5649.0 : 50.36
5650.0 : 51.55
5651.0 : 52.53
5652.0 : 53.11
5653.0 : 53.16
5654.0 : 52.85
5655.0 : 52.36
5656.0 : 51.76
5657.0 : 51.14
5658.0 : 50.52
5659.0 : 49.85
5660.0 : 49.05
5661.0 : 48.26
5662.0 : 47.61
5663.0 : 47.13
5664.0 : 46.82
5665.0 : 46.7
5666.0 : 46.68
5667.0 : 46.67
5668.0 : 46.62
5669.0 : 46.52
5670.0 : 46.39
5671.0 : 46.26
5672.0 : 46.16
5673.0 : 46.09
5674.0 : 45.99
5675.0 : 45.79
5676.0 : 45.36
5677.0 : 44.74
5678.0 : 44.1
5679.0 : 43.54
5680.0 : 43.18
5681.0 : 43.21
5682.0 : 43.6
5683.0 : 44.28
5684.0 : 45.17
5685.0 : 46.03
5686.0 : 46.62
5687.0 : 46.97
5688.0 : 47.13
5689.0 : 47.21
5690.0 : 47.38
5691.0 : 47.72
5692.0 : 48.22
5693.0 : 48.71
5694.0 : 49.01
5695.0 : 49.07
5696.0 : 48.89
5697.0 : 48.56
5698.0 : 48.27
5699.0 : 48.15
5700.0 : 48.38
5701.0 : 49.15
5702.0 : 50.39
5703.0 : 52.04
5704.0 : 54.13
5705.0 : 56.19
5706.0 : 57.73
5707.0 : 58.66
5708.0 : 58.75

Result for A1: 1.4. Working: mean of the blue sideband 48.4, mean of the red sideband 49.1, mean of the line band 46.2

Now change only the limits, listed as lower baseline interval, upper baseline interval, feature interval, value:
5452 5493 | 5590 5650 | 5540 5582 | -2.7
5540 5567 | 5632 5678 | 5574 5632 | 2.4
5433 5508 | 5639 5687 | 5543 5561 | -0.5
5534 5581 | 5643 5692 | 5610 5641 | 0.8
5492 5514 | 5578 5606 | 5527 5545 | -3.9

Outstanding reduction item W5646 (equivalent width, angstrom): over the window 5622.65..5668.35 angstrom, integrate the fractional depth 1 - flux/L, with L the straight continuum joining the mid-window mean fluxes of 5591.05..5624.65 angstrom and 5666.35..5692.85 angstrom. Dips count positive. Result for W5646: -2.50 angstrom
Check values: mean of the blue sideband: 48.2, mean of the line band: 49.5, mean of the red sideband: 45.8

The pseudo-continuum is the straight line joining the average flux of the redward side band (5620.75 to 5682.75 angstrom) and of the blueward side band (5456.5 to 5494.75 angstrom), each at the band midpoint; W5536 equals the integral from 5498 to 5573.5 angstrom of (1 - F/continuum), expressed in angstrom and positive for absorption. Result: -3.2 angstrom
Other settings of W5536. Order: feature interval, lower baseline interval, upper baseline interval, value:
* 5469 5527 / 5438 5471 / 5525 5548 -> 6.2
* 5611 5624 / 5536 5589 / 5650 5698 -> 0.7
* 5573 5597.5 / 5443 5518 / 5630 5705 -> -1.1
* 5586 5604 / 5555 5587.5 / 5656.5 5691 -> -0.6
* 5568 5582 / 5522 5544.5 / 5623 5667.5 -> 1.2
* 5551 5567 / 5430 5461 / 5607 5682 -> 0.8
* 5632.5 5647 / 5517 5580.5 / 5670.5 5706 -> -0.6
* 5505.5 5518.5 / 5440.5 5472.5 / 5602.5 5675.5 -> 0.2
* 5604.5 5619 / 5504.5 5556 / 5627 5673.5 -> 0.9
